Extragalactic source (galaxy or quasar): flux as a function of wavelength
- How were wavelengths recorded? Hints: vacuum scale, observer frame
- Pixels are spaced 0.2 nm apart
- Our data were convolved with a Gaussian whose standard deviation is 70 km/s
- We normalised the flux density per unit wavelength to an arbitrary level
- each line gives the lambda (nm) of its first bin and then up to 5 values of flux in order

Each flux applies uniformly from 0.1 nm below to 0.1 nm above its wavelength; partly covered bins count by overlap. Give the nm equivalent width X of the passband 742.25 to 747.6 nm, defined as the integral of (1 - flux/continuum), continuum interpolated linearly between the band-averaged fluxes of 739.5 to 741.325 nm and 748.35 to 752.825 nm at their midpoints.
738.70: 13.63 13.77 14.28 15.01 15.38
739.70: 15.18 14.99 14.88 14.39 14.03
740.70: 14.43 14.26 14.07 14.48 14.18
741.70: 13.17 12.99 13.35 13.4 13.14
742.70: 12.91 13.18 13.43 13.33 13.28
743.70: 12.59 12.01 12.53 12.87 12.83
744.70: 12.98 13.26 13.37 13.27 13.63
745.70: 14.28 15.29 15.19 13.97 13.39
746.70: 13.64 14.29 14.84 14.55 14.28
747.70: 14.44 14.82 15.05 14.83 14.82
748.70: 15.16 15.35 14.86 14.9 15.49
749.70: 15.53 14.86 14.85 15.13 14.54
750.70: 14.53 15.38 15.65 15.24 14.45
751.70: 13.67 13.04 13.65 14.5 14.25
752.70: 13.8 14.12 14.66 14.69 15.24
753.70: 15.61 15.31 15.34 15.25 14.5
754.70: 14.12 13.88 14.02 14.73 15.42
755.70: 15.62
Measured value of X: 0.40 nm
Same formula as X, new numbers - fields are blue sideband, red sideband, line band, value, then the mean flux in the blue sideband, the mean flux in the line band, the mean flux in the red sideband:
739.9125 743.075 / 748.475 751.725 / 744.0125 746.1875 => 0.111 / 13.8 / 13.6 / 15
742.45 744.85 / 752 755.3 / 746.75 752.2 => -0.340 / 12.9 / 14.7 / 14.6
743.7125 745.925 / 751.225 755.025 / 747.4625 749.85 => -0.204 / 13.2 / 15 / 14.5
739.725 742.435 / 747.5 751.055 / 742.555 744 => 0.135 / 14.1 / 13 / 15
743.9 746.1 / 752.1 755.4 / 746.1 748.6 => -0.124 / 13.4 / 14.4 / 14.6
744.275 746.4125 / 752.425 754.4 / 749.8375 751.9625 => -0.029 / 13.7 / 14.7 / 14.8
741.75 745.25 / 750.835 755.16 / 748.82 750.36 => -0.122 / 13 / 15.1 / 14.6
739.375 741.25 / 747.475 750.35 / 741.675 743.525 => 0.189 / 14.6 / 13.2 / 15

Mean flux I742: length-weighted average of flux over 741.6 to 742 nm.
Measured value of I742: 13.1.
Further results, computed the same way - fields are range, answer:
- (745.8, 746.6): 14.5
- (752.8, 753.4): 14.5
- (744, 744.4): 12.7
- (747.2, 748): 14.5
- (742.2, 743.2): 13.2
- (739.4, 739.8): 15.3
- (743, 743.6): 13.3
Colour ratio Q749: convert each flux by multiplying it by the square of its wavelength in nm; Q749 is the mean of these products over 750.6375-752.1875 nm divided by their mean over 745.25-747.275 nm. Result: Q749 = 1.0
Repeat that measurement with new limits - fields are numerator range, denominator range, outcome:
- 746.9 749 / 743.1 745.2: 1.16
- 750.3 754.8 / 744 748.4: 1.06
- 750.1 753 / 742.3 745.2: 1.13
